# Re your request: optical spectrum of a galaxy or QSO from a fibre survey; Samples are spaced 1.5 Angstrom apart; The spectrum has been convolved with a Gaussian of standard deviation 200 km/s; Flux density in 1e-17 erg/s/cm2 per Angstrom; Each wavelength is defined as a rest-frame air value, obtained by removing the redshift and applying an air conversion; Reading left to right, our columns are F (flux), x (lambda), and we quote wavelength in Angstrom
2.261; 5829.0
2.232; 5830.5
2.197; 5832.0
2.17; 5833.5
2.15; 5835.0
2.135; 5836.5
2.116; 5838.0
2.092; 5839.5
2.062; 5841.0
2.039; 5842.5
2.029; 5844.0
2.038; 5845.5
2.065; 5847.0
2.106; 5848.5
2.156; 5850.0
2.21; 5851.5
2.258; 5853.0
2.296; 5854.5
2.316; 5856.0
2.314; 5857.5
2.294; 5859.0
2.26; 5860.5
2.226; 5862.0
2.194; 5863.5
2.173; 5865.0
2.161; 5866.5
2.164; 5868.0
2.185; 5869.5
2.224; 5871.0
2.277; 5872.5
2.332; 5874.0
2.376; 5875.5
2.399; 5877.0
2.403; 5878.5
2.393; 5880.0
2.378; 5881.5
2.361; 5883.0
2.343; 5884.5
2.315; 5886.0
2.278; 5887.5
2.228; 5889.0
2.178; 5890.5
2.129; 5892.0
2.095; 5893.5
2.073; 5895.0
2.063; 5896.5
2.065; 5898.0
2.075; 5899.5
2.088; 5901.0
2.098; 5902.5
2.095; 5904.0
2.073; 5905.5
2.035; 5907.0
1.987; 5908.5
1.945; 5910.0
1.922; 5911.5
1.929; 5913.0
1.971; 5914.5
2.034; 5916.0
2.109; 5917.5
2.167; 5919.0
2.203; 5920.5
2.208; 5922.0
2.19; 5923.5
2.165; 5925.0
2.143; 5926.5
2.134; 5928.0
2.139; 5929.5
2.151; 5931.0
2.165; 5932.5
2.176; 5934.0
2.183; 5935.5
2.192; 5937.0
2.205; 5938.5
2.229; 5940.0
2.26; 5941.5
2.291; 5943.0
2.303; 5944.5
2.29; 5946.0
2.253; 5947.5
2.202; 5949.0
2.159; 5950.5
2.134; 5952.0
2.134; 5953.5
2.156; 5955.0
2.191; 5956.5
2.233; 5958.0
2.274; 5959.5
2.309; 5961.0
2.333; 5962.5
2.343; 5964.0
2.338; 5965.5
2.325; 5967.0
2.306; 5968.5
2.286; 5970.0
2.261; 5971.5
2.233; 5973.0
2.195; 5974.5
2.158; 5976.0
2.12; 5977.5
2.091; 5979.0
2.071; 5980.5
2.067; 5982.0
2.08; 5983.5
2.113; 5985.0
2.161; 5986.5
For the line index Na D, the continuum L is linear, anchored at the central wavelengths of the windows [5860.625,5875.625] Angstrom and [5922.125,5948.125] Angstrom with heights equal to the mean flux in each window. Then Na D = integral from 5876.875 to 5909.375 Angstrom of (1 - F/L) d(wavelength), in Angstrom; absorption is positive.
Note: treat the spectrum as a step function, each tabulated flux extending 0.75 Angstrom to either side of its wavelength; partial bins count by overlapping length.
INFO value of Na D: 0.5 Angstrom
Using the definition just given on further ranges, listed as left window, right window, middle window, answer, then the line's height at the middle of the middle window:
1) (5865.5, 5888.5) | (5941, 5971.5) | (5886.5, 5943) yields 3.9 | 2.28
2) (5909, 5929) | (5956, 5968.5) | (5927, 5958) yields 0.0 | 2.2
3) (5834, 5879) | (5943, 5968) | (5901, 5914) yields 1.2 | 2.23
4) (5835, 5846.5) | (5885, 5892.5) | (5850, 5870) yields -0.9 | 2.14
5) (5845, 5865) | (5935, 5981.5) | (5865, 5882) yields -0.6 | 2.21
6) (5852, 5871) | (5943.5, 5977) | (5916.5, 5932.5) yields 0.6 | 2.24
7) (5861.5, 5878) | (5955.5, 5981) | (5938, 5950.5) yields 0.0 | 2.24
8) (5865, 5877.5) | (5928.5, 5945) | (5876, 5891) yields -0.6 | 2.25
